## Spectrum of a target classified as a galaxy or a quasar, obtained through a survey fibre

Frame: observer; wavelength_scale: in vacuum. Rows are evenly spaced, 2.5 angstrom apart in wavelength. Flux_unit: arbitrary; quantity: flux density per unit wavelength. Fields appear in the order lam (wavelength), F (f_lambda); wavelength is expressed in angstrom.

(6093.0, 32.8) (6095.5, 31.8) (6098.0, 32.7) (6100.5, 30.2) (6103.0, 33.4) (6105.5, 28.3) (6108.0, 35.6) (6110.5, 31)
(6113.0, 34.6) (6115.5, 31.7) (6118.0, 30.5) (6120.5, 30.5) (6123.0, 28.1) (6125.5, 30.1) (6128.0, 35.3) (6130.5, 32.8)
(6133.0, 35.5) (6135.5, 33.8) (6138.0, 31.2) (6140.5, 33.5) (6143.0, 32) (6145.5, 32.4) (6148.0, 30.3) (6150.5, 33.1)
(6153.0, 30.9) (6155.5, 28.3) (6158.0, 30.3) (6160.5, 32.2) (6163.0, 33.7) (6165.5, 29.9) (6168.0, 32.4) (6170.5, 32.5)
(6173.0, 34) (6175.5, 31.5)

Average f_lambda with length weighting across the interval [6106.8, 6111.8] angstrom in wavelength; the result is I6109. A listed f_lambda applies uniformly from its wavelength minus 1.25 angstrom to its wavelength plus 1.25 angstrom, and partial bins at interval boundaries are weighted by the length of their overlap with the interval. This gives 33.3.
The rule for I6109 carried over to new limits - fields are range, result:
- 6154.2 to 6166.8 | 30.9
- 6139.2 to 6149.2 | 32.1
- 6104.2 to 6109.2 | 31.9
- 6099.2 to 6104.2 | 31.8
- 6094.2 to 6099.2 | 32.3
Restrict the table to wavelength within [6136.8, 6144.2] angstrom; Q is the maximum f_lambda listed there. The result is 33.5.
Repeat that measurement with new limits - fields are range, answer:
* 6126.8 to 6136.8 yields 35.5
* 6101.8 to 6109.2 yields 35.6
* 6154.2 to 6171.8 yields 33.7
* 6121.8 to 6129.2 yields 35.3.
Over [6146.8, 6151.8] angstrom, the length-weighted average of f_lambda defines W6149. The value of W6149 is 31.7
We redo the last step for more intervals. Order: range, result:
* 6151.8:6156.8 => 29.6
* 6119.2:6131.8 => 31.4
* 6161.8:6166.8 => 31.8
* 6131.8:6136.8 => 34.6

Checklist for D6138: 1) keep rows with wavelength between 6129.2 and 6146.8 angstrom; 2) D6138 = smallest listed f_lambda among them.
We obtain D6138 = 31.2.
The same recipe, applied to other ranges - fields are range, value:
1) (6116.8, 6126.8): 28.1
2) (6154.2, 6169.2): 28.3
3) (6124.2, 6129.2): 30.1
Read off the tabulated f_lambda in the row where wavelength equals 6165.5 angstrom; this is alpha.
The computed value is 29.9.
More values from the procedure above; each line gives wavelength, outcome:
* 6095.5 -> 31.8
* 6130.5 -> 32.8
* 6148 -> 30.3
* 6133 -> 35.5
